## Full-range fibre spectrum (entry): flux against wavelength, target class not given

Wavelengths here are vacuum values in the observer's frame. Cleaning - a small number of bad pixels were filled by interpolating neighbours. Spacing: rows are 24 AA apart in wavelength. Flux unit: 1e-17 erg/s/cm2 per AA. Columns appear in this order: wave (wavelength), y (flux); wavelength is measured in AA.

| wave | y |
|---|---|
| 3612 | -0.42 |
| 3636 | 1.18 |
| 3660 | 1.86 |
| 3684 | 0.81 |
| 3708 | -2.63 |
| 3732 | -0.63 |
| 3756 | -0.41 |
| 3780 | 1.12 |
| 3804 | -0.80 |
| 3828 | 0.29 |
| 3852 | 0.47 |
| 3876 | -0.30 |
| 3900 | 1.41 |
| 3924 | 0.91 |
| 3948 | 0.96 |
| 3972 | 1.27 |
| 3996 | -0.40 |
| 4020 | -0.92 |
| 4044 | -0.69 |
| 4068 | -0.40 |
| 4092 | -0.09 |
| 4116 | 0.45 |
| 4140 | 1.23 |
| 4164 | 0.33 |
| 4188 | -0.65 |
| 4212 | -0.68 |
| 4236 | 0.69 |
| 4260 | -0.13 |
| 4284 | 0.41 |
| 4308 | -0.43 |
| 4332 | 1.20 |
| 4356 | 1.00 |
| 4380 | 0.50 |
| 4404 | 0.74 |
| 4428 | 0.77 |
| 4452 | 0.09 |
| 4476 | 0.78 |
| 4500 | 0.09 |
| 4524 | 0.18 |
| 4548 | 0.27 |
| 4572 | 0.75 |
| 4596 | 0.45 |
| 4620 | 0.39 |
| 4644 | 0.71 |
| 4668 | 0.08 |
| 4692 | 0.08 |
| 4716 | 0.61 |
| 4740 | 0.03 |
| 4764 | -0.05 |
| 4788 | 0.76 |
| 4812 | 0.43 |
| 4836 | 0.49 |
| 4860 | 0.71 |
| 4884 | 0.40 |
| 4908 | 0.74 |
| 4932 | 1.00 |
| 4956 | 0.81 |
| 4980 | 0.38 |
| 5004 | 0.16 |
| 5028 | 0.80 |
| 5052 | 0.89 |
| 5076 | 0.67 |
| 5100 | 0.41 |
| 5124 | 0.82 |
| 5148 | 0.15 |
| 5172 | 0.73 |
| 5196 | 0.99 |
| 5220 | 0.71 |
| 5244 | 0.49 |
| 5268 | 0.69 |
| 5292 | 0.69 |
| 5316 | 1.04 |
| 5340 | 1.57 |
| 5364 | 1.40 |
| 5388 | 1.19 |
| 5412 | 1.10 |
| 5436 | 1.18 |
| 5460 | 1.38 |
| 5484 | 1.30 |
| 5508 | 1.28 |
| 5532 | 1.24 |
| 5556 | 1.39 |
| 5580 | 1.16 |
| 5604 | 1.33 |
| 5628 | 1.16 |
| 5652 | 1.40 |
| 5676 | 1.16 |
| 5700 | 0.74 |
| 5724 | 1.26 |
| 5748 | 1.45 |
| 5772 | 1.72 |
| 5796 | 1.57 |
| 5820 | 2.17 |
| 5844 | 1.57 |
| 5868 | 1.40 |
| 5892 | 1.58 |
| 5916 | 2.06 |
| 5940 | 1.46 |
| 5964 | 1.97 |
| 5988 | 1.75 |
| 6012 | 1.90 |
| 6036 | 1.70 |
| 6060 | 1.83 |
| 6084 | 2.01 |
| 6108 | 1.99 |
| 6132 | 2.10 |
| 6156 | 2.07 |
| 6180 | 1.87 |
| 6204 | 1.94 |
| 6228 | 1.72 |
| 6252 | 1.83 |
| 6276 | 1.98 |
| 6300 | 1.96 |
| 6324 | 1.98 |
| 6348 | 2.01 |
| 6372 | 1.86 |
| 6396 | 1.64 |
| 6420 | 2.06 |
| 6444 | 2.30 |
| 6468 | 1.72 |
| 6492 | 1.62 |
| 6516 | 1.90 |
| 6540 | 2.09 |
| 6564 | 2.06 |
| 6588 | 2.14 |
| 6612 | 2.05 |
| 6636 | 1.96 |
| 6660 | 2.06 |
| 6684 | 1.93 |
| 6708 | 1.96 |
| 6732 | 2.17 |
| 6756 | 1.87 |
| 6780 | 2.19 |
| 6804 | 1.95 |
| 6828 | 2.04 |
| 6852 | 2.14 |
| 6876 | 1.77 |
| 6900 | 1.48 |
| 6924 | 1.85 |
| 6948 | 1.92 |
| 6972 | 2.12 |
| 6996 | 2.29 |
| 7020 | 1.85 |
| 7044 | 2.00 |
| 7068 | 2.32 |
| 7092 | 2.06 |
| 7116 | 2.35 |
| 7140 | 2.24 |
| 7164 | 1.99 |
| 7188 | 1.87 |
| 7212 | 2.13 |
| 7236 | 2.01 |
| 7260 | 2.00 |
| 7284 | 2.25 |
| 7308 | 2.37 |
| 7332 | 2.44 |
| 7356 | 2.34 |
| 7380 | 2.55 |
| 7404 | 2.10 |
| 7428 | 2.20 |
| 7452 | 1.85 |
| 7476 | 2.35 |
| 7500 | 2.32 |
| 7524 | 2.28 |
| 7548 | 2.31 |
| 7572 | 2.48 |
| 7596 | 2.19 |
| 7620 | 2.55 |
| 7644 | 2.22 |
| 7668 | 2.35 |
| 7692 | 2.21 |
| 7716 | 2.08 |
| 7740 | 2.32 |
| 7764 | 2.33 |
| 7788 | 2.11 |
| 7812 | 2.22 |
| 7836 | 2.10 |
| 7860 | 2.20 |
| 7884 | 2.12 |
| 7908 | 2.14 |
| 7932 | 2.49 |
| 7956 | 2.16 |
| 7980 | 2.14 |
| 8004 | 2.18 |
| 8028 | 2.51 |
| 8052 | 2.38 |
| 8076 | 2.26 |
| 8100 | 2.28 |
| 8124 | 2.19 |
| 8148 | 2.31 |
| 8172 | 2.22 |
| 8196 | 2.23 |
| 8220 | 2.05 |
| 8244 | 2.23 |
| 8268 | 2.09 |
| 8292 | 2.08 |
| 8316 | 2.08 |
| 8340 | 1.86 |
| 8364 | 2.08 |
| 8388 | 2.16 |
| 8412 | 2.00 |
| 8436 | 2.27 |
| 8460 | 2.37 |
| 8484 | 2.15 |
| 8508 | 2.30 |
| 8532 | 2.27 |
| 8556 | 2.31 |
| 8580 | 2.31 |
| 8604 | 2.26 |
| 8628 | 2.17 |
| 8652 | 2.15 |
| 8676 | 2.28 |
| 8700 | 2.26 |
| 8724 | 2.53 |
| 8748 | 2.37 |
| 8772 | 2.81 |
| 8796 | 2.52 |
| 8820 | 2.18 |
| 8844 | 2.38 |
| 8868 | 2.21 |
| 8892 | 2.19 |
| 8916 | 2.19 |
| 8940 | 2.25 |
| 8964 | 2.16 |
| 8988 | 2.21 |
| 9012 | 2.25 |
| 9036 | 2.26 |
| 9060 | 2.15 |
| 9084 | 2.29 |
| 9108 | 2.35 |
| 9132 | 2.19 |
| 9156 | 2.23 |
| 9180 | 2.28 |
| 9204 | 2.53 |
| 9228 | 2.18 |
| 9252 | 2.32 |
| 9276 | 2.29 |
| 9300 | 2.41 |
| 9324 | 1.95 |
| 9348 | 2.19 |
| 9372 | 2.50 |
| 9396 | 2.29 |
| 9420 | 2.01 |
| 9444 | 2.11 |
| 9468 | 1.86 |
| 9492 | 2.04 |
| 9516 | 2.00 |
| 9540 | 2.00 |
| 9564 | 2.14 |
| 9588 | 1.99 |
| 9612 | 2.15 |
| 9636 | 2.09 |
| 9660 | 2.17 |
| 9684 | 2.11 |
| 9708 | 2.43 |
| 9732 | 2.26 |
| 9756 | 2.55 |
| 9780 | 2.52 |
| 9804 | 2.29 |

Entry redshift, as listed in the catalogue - 0.33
